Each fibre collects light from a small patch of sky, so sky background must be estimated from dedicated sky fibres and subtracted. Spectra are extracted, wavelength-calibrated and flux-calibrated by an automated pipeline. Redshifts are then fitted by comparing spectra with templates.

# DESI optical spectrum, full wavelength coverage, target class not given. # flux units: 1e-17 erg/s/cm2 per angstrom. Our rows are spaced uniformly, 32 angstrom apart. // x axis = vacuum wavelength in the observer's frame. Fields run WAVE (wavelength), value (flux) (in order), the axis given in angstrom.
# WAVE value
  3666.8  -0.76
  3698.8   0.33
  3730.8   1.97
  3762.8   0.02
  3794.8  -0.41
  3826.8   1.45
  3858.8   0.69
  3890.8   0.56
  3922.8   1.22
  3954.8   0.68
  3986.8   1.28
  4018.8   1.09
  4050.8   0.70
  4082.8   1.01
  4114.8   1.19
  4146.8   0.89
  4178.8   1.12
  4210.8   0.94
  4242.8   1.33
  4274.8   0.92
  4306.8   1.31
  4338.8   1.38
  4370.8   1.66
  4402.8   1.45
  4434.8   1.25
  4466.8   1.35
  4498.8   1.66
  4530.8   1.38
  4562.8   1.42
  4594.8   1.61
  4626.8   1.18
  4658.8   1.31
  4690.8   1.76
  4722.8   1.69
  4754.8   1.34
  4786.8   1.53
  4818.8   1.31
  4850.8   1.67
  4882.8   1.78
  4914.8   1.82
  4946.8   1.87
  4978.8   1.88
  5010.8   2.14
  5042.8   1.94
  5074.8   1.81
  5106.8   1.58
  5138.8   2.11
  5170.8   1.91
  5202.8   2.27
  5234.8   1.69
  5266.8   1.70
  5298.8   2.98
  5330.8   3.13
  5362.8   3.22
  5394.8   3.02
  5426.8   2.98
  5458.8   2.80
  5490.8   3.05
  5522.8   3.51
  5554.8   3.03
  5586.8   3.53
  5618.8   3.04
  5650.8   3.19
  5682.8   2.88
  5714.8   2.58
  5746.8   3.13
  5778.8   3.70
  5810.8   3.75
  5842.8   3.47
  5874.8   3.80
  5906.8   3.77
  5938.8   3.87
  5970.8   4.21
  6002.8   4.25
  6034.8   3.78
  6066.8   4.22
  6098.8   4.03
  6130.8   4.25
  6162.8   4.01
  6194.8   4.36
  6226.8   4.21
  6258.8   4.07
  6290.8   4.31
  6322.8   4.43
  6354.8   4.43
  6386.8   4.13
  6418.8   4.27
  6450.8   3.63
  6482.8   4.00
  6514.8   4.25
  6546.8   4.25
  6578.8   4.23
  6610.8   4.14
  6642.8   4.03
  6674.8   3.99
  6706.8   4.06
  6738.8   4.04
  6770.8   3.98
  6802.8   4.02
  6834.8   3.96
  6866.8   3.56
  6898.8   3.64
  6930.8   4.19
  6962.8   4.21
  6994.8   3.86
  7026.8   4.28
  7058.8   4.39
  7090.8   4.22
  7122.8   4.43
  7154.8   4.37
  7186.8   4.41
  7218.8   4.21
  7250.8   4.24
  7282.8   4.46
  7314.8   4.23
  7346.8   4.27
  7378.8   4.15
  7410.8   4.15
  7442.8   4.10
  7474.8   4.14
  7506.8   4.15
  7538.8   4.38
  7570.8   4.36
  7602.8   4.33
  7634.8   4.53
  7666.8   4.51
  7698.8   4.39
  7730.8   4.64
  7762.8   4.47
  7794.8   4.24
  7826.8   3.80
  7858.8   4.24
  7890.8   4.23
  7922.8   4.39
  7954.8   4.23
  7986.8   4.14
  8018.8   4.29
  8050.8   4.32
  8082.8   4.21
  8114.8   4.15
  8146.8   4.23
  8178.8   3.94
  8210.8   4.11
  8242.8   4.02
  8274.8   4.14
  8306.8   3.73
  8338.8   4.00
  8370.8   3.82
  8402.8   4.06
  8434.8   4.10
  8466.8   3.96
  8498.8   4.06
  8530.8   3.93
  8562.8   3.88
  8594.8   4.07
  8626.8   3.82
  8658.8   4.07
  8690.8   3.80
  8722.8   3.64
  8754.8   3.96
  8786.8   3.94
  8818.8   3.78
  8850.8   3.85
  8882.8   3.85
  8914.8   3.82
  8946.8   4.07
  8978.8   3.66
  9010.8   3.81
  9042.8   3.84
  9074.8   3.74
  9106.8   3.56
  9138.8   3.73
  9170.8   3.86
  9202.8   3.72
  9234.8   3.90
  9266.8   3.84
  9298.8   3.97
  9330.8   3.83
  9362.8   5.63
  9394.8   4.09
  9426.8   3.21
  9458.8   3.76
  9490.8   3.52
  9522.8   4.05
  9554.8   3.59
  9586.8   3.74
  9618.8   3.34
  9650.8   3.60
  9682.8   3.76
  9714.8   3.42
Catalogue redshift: 0.328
